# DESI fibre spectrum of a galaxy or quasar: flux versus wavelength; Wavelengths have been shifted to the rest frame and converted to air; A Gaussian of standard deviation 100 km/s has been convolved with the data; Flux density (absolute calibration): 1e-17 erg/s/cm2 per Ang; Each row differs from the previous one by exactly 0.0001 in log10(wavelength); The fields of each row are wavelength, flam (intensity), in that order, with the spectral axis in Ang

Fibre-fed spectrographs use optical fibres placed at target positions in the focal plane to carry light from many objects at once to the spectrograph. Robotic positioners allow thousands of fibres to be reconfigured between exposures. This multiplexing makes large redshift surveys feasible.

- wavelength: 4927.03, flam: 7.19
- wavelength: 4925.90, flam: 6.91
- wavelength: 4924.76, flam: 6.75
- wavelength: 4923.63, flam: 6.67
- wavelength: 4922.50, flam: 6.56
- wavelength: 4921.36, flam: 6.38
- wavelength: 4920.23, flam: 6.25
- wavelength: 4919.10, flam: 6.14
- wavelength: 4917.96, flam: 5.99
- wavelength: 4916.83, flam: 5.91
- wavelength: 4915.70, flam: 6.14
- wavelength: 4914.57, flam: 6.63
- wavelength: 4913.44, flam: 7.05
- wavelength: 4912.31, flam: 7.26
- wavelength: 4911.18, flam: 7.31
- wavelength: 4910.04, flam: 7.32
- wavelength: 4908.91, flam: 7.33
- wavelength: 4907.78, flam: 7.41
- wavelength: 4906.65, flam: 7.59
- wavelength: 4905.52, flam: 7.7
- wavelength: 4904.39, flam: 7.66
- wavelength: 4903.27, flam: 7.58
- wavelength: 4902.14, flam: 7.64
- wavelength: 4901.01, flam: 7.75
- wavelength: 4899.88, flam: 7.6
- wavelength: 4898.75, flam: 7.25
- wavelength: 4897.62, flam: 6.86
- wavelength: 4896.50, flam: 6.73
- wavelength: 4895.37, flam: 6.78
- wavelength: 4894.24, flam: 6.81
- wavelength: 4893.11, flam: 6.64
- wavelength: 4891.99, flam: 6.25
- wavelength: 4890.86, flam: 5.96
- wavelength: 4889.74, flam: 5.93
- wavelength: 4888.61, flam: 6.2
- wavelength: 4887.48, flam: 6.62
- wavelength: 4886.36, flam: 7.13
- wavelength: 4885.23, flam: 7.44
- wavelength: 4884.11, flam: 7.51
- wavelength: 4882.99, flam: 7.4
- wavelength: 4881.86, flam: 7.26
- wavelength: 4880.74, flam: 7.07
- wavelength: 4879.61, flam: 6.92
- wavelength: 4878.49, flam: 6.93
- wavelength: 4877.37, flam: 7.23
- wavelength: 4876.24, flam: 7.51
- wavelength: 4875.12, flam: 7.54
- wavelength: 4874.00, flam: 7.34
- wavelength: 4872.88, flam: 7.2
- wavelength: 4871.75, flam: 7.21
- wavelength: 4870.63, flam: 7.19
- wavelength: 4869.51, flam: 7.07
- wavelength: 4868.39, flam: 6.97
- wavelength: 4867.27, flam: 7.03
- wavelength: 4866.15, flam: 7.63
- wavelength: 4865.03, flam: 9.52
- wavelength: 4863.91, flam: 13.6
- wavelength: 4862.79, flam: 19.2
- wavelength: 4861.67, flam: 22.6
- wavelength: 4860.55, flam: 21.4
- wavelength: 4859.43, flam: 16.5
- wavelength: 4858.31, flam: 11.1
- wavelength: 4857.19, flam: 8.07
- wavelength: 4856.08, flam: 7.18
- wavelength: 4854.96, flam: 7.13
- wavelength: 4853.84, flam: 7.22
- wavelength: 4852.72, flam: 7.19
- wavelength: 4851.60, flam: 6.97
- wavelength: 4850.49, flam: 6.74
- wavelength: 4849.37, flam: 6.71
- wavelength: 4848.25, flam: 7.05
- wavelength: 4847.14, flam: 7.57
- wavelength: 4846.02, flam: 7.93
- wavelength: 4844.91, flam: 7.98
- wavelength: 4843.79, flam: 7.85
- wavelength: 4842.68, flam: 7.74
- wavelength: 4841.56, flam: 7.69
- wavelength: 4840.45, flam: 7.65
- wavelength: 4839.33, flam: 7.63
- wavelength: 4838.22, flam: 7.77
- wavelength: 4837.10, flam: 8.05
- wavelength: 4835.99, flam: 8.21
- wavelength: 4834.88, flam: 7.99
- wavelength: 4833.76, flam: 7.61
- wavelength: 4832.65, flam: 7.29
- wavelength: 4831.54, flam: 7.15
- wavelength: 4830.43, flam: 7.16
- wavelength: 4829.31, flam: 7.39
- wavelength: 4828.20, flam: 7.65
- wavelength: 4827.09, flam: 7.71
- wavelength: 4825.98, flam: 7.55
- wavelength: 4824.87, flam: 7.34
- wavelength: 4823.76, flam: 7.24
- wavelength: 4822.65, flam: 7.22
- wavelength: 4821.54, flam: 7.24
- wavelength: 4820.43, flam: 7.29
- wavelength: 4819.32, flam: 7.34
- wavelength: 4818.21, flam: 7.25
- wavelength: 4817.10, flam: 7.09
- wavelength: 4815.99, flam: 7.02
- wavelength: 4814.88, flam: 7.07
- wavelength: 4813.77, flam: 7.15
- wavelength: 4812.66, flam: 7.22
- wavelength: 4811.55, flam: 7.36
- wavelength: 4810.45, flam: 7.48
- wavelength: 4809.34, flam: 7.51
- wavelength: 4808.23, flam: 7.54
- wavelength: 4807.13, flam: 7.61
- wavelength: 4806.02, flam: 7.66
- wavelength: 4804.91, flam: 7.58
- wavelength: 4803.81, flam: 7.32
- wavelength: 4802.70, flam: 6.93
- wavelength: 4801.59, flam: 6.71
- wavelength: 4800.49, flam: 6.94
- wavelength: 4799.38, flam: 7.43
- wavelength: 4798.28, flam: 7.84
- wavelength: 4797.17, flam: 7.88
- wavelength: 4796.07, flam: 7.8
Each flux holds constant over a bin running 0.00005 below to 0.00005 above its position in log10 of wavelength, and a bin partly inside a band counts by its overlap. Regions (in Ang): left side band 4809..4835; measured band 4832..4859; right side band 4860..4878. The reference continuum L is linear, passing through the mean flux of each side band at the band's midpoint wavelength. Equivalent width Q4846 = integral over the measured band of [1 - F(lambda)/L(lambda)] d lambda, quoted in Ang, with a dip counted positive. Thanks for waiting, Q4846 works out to 3.4 Ang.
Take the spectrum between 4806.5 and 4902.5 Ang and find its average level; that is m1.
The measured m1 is 8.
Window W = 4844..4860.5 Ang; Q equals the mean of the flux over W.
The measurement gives 8.64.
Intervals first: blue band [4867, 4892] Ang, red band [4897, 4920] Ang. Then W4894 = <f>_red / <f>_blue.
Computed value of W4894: 1.01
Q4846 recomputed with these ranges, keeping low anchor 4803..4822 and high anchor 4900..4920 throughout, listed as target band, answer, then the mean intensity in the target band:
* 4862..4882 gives -3.8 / 8.54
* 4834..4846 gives -1.0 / 7.85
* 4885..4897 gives 0.9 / 6.56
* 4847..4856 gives 0.2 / 7.05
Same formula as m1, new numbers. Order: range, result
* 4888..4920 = 6.9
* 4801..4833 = 7.31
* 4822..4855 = 7.48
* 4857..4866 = 15.2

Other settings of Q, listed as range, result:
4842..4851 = 7.45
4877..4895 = 6.83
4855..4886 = 9.55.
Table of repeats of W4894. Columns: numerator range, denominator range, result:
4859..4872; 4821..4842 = 1.62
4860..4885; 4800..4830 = 1.30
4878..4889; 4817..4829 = 0.96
